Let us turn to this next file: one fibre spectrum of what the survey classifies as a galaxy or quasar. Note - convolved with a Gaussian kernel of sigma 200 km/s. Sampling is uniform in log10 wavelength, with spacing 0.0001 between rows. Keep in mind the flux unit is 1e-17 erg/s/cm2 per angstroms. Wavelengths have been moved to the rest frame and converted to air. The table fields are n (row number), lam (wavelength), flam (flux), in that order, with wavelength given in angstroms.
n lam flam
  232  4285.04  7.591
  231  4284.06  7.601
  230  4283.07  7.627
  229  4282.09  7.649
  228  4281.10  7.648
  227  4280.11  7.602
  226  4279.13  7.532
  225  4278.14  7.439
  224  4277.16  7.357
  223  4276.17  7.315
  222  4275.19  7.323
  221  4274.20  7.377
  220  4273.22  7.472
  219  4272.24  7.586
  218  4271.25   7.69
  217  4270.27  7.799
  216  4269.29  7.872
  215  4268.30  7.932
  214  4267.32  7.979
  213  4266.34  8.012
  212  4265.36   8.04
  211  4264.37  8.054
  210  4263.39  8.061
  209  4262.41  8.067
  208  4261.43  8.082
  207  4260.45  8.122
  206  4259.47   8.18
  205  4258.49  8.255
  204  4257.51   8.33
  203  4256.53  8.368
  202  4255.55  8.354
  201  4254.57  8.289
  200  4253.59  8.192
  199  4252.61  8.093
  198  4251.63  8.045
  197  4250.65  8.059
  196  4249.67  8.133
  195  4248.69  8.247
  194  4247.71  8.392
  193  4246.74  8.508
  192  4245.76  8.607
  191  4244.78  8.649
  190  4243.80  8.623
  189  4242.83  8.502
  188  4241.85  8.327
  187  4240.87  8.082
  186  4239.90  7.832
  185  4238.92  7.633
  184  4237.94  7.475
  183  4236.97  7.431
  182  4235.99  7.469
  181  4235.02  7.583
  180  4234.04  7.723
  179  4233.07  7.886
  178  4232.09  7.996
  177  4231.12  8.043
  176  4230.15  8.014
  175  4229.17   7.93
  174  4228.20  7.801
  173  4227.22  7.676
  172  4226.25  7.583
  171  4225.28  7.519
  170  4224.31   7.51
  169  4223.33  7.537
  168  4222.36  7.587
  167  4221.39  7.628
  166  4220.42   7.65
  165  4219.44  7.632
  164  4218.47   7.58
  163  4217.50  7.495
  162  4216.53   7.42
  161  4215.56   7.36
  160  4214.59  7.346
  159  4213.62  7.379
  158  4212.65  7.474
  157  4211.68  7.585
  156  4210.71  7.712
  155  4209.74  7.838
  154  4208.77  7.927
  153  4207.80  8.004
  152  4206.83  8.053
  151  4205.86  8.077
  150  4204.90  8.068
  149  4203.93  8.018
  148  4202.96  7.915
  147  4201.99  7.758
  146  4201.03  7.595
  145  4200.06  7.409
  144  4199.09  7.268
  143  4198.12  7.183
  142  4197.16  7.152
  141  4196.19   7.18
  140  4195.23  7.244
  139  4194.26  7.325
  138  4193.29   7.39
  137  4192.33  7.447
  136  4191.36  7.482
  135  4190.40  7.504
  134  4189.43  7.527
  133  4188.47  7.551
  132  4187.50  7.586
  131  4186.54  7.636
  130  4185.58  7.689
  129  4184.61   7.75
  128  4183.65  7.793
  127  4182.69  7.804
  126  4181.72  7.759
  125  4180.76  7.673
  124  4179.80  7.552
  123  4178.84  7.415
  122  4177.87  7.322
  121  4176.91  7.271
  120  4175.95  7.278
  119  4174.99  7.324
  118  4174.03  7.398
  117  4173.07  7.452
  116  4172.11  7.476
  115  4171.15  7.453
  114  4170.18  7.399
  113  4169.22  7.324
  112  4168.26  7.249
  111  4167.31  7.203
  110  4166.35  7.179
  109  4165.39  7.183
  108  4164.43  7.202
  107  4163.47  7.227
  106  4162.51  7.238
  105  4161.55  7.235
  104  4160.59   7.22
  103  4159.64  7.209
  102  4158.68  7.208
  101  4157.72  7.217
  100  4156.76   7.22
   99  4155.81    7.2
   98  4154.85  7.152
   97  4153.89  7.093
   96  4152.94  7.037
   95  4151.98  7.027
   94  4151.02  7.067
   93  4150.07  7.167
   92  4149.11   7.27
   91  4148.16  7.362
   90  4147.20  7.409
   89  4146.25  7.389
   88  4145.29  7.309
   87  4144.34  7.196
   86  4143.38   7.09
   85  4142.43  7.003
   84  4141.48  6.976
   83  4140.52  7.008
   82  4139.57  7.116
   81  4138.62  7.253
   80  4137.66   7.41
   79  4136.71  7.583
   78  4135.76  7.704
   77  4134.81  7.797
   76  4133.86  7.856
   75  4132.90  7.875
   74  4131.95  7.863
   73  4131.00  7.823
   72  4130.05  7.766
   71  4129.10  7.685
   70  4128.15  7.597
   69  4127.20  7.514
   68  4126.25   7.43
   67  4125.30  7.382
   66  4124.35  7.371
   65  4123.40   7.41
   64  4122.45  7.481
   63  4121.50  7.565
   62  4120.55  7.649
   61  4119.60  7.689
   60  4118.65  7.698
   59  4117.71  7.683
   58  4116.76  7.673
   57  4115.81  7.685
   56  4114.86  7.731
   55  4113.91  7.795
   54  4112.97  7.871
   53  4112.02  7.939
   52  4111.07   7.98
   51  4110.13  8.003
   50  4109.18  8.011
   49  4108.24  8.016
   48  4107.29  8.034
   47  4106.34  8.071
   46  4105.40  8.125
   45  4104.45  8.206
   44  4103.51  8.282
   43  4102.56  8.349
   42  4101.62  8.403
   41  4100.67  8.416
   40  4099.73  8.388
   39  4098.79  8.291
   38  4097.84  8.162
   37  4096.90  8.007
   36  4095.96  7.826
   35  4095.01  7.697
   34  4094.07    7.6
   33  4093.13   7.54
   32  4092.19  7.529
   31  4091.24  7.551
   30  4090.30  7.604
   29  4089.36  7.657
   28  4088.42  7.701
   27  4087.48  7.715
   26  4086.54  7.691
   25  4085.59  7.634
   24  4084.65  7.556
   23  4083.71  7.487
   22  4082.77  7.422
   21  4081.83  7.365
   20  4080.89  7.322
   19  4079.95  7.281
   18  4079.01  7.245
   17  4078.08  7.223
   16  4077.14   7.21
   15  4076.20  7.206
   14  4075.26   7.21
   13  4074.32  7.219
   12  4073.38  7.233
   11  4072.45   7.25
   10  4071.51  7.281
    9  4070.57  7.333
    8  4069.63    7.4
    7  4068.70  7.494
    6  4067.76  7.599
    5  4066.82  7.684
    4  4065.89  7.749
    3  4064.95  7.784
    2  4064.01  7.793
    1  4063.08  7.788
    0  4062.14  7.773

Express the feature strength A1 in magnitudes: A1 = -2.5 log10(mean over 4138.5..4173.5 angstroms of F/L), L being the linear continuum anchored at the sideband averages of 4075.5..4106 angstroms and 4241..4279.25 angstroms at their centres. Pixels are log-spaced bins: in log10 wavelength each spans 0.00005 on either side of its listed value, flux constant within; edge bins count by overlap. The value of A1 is 0.09 mag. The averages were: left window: 7.74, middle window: 7.22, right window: 8.04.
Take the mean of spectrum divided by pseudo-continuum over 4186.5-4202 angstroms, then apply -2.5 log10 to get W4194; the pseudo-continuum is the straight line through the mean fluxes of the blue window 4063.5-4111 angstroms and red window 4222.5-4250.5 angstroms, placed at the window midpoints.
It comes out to 0.07 mag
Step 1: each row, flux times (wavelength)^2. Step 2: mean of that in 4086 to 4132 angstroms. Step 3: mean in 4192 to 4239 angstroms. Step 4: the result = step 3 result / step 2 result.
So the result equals 1.03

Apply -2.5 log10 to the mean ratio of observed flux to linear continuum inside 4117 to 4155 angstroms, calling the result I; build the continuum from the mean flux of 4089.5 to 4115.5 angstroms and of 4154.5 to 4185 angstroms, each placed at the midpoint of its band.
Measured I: 0.04 mag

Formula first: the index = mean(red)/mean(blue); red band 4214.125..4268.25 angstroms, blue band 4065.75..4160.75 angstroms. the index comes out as 1.1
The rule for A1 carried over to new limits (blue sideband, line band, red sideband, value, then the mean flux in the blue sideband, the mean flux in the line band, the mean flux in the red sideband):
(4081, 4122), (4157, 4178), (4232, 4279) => 0.09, 7.84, 7.28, 7.97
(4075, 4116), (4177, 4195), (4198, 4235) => 0.02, 7.78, 7.55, 7.69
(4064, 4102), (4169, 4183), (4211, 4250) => 0.04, 7.6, 7.45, 7.82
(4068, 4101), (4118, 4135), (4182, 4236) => -0.01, 7.56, 7.63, 7.63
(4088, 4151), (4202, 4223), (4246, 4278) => 0.02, 7.68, 7.7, 7.99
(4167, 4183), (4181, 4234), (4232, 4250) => 0.01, 7.43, 7.64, 8.06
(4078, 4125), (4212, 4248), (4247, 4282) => 0.01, 7.78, 7.81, 7.92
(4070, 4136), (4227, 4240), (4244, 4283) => 0.02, 7.7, 7.74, 7.97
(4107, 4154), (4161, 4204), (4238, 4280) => 0.04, 7.53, 7.44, 8.01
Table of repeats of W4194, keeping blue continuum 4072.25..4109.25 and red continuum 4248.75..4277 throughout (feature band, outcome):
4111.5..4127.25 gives 0.02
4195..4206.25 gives 0.04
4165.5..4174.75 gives 0.07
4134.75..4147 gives 0.07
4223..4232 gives 0.02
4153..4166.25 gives 0.09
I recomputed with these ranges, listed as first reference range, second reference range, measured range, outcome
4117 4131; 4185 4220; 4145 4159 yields 0.05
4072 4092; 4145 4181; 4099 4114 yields -0.11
